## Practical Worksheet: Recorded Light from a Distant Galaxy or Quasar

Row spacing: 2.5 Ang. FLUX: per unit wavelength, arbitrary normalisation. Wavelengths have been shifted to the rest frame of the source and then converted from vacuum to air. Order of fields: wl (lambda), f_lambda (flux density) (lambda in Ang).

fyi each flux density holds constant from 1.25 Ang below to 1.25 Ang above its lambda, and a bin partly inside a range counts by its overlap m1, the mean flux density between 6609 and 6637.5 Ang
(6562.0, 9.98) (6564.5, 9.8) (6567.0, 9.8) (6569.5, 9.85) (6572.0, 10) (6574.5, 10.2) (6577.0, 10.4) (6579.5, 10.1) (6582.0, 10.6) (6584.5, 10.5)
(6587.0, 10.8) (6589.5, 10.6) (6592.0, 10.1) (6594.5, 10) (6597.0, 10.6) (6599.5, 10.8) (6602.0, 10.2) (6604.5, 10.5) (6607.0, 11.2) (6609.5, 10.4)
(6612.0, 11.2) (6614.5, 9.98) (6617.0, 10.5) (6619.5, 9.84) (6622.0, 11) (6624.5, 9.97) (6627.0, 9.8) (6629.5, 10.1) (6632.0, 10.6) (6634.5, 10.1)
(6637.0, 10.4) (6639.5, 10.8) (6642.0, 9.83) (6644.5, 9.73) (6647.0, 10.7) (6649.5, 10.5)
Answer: 10.3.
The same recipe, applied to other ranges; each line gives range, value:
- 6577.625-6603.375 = 10.4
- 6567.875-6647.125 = 10.3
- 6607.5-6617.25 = 10.6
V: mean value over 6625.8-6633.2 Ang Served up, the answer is 10.2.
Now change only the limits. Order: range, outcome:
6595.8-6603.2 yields 10.5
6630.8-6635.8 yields 10.3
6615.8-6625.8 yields 10.3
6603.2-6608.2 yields 10.8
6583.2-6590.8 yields 10.6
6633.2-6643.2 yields 10.3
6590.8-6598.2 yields 10.2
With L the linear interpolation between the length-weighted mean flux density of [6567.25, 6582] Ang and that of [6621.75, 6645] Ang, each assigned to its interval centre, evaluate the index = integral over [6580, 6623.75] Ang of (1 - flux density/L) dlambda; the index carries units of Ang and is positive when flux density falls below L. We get -1.4 Ang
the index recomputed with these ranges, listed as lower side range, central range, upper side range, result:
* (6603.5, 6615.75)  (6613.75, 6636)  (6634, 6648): 0.5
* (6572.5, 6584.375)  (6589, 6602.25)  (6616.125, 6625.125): -0.1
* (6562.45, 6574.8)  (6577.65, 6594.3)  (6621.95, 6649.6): -0.7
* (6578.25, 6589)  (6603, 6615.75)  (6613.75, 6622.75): -0.4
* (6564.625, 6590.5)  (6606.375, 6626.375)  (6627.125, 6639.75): -0.3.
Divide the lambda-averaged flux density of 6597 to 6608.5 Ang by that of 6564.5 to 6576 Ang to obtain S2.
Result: 1.07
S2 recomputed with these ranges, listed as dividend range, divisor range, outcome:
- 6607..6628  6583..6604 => 0.99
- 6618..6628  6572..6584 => 0.99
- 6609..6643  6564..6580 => 1.03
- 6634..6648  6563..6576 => 1.03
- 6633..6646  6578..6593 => 0.97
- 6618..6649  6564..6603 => 1.00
